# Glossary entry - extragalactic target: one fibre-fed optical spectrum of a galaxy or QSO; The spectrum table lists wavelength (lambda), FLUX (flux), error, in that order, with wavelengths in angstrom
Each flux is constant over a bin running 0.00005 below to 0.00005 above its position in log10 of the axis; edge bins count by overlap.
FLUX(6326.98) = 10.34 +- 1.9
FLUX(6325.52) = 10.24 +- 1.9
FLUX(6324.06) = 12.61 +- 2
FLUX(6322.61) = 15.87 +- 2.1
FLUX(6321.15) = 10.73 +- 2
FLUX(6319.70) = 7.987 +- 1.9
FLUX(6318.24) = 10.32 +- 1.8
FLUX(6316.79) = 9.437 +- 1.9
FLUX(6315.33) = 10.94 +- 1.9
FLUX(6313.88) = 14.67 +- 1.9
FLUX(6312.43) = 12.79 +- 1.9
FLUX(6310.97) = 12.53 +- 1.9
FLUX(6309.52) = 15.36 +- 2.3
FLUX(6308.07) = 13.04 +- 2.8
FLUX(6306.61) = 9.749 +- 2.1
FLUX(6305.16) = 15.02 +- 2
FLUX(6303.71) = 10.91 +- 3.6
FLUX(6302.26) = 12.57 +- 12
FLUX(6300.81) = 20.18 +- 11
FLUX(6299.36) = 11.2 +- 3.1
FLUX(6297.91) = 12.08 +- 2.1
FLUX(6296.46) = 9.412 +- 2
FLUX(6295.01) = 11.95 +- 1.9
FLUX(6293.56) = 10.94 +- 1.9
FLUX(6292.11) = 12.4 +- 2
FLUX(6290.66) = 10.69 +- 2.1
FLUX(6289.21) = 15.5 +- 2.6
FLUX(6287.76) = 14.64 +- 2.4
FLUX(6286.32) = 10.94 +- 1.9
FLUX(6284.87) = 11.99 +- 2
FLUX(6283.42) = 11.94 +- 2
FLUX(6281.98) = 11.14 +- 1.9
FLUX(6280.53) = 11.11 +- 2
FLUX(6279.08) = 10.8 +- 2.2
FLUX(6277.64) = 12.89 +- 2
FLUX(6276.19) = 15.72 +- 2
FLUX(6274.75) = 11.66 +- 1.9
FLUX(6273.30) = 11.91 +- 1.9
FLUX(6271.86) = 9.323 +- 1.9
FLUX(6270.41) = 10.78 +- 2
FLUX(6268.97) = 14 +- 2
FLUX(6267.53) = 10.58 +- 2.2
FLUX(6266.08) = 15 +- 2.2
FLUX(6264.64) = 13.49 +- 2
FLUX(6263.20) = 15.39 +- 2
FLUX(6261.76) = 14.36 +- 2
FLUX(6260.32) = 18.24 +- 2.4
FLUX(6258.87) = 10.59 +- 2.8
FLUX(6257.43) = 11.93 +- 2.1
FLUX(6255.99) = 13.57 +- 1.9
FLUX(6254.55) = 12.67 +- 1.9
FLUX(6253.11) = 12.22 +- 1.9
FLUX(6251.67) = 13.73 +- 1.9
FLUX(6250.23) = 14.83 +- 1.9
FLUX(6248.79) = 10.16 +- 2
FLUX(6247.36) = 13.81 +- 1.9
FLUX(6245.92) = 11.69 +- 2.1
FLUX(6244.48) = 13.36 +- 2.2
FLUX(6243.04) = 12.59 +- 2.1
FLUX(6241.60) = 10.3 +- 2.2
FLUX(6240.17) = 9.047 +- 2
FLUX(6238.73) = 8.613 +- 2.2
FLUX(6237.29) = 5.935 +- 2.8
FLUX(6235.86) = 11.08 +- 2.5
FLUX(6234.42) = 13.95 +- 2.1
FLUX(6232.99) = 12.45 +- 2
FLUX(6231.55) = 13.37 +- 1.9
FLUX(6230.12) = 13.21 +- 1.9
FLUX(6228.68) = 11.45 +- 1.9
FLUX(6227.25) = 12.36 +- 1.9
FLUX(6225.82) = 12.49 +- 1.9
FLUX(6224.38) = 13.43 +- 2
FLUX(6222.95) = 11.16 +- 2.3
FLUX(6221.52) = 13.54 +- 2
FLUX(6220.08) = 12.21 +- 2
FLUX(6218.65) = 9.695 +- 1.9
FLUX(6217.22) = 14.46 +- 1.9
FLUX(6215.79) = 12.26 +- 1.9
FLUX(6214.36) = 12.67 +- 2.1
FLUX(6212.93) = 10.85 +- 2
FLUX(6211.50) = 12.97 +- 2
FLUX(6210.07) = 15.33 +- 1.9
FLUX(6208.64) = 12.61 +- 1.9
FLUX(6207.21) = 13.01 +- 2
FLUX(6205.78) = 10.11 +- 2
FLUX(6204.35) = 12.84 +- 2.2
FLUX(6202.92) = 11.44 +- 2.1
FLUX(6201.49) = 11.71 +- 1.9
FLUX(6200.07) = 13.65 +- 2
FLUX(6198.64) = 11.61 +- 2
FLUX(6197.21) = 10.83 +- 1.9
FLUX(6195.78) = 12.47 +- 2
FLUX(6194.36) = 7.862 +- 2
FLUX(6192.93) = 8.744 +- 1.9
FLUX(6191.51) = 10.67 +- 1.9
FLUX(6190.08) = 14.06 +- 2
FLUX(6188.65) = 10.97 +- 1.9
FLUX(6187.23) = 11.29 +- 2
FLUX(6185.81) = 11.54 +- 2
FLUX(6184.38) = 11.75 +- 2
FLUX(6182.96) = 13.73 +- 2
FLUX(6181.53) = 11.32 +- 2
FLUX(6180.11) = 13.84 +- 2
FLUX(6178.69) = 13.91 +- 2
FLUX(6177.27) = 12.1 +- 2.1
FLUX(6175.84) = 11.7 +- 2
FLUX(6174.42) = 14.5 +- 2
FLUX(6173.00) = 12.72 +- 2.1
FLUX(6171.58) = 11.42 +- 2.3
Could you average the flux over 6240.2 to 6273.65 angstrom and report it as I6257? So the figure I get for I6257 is 12.7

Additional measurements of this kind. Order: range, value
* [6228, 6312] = 12.4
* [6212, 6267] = 12.4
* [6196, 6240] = 12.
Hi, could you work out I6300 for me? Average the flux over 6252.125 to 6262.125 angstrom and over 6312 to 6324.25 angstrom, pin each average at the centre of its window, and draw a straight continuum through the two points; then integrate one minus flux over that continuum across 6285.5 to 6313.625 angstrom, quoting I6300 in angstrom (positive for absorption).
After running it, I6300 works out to -1.4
